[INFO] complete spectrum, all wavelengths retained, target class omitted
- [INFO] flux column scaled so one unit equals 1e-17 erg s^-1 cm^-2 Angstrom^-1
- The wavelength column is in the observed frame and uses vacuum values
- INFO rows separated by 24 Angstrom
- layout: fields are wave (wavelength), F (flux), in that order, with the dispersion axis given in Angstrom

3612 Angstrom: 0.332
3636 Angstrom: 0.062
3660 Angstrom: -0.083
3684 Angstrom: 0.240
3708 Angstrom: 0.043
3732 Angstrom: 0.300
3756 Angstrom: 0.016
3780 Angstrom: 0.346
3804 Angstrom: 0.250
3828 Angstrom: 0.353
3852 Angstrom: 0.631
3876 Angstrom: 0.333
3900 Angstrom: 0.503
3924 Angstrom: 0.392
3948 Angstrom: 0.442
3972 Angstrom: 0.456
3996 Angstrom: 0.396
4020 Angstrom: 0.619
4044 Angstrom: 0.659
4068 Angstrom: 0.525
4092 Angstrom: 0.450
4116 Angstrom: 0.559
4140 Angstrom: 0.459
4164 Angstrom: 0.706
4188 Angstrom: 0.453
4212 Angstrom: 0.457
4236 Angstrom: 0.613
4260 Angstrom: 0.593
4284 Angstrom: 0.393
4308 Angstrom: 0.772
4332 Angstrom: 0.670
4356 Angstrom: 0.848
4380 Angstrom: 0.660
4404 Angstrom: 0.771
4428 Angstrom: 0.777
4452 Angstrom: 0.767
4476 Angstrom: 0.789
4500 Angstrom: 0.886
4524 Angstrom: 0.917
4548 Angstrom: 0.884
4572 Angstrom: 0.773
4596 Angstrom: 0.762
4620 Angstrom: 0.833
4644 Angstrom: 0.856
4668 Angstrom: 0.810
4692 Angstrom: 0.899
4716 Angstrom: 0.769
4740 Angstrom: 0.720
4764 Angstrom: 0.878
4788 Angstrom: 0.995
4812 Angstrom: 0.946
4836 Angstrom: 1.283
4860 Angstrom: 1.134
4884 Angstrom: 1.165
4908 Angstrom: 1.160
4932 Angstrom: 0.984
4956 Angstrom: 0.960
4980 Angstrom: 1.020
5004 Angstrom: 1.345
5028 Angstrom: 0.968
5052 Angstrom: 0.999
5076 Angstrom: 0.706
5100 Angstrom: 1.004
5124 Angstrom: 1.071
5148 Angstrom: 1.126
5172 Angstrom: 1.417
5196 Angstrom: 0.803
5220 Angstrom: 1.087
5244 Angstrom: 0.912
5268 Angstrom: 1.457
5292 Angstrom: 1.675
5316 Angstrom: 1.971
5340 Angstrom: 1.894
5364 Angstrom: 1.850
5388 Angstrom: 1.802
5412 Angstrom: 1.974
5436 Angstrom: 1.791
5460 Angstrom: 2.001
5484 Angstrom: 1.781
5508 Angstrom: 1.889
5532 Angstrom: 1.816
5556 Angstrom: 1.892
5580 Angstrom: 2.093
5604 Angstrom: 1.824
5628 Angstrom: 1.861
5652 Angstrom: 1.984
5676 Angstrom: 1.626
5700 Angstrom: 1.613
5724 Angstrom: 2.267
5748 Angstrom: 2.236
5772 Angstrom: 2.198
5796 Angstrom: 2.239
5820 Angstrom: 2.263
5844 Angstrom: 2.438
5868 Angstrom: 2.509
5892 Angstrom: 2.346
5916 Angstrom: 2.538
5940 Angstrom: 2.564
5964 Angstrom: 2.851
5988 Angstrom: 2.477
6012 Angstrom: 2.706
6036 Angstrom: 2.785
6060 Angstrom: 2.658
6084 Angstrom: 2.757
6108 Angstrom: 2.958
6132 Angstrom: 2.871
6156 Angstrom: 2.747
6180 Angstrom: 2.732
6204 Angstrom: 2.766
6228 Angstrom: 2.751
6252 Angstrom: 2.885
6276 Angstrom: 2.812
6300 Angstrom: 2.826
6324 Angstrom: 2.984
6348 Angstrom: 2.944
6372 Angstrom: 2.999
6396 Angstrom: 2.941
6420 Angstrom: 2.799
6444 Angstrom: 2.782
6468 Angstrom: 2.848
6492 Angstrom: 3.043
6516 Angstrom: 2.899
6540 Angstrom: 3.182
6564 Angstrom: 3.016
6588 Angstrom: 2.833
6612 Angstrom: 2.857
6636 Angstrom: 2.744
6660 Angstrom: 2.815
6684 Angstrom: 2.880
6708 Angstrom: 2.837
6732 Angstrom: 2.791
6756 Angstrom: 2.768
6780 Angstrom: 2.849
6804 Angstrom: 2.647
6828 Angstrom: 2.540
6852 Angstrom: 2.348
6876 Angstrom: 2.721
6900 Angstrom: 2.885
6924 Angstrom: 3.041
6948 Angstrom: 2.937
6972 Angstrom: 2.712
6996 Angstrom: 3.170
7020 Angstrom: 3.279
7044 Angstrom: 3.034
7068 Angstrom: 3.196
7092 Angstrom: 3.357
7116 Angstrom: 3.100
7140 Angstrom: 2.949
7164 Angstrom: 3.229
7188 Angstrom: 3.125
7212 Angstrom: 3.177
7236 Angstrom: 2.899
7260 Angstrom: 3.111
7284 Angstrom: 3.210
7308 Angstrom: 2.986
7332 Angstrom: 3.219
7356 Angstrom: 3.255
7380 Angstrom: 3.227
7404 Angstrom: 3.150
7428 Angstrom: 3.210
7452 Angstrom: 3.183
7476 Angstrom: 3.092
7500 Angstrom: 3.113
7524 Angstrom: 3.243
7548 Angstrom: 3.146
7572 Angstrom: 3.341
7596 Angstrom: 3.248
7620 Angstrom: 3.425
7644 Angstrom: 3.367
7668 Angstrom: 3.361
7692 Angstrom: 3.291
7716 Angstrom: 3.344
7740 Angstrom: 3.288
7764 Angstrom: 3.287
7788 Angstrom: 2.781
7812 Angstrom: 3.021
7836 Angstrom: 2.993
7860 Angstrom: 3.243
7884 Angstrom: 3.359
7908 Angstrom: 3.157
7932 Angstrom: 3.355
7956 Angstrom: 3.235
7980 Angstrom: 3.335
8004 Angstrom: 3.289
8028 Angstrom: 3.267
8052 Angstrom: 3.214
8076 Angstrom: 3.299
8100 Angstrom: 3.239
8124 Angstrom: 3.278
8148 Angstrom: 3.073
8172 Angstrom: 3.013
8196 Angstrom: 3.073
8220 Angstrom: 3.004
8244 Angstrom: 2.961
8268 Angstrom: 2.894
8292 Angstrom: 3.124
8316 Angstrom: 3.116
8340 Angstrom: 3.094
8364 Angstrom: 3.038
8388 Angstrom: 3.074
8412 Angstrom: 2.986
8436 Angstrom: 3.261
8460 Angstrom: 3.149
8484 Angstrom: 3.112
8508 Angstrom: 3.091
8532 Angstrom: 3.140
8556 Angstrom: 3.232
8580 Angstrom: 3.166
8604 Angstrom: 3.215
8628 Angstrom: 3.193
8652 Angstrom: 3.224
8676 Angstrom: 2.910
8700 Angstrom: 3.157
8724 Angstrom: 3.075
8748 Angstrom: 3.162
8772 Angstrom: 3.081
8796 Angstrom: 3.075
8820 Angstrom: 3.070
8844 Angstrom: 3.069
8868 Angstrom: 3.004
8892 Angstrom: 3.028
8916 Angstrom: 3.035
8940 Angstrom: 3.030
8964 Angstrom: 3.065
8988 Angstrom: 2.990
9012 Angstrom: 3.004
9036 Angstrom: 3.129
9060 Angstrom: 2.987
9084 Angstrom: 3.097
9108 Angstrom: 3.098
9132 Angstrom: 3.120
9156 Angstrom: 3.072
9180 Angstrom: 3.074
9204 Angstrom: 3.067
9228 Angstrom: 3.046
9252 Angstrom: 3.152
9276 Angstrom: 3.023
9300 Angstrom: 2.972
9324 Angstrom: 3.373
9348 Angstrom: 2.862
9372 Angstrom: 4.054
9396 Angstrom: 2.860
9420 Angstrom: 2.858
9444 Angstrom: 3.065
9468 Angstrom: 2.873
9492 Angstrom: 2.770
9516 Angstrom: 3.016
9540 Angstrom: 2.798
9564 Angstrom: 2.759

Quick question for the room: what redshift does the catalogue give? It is 0.322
